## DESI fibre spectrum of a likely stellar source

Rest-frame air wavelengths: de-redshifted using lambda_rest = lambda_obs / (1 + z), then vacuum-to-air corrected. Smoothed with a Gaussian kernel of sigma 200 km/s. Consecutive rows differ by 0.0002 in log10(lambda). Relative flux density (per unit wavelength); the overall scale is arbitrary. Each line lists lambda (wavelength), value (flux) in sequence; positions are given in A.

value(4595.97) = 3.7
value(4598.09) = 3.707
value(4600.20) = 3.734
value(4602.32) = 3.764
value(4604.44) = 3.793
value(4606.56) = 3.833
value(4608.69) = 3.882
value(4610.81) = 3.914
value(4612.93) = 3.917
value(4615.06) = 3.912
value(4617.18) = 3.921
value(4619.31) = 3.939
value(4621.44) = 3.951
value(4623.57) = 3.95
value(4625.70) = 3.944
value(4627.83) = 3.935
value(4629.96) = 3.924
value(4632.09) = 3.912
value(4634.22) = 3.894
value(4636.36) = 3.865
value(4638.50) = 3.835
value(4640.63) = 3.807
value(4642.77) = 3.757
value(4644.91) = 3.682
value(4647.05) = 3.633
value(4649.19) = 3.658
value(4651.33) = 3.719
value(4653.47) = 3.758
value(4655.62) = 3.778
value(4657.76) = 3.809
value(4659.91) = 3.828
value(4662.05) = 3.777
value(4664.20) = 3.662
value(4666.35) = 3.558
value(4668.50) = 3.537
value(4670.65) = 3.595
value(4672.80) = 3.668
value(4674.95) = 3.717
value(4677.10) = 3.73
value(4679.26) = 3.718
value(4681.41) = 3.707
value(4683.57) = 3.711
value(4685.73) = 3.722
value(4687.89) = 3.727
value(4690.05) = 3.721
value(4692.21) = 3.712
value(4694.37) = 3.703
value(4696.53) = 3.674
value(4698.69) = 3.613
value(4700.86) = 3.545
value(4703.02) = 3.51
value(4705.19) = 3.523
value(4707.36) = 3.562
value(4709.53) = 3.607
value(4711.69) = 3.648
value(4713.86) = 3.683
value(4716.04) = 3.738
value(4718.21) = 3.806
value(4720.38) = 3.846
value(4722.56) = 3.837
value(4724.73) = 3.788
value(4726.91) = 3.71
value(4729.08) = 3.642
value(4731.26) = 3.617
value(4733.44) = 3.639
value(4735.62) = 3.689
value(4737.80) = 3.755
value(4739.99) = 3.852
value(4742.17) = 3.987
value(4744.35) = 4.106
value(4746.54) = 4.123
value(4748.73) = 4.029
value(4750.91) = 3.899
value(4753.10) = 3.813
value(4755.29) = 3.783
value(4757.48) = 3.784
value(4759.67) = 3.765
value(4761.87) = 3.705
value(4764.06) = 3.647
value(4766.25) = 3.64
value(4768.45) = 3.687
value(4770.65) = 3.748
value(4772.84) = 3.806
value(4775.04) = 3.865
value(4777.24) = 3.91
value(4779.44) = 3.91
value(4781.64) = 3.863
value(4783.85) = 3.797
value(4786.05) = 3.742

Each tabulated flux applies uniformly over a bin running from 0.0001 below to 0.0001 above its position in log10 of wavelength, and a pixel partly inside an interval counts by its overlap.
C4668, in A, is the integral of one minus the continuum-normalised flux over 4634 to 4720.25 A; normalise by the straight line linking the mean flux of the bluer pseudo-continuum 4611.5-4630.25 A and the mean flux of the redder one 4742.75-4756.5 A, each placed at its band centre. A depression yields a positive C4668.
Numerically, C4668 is 5.4 A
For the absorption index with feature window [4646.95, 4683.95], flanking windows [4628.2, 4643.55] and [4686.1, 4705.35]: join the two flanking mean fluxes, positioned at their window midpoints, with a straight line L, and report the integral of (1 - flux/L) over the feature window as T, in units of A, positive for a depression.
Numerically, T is 0.55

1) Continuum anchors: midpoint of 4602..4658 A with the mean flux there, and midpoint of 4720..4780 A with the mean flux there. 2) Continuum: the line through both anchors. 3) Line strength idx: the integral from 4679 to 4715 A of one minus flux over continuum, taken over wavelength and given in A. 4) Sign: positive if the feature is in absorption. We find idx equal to 1.61 A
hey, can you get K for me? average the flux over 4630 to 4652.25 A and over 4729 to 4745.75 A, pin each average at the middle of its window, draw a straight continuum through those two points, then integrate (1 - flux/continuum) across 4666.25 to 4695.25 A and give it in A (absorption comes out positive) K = 0.8 A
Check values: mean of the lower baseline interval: 3.78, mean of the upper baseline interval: 3.8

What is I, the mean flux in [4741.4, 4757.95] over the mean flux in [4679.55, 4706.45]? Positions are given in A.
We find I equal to 1.08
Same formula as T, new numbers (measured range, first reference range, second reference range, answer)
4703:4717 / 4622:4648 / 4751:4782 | 0.71 A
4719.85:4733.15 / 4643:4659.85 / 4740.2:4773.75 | 0.26 A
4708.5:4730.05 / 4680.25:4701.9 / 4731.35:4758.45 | 0.26 A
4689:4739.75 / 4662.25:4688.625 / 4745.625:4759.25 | 1.42 A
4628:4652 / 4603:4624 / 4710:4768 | 0.48 A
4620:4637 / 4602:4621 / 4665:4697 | -0.41 A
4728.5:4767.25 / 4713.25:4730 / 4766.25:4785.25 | -0.23 A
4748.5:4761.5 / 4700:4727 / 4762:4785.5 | -0.26 A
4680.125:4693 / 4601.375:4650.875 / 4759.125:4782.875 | 0.35 A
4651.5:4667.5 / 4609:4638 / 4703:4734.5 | 0.39 A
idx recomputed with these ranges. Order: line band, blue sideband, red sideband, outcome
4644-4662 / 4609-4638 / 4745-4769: 0.74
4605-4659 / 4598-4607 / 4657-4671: -1.68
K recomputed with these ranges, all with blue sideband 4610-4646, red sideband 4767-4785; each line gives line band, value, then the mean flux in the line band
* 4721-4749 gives 0.10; 3.82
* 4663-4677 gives 0.85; 3.63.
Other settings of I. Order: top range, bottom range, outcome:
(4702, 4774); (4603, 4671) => 0.99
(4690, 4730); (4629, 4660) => 0.97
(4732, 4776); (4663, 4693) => 1.04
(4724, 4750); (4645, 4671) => 1.04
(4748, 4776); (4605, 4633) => 0.97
